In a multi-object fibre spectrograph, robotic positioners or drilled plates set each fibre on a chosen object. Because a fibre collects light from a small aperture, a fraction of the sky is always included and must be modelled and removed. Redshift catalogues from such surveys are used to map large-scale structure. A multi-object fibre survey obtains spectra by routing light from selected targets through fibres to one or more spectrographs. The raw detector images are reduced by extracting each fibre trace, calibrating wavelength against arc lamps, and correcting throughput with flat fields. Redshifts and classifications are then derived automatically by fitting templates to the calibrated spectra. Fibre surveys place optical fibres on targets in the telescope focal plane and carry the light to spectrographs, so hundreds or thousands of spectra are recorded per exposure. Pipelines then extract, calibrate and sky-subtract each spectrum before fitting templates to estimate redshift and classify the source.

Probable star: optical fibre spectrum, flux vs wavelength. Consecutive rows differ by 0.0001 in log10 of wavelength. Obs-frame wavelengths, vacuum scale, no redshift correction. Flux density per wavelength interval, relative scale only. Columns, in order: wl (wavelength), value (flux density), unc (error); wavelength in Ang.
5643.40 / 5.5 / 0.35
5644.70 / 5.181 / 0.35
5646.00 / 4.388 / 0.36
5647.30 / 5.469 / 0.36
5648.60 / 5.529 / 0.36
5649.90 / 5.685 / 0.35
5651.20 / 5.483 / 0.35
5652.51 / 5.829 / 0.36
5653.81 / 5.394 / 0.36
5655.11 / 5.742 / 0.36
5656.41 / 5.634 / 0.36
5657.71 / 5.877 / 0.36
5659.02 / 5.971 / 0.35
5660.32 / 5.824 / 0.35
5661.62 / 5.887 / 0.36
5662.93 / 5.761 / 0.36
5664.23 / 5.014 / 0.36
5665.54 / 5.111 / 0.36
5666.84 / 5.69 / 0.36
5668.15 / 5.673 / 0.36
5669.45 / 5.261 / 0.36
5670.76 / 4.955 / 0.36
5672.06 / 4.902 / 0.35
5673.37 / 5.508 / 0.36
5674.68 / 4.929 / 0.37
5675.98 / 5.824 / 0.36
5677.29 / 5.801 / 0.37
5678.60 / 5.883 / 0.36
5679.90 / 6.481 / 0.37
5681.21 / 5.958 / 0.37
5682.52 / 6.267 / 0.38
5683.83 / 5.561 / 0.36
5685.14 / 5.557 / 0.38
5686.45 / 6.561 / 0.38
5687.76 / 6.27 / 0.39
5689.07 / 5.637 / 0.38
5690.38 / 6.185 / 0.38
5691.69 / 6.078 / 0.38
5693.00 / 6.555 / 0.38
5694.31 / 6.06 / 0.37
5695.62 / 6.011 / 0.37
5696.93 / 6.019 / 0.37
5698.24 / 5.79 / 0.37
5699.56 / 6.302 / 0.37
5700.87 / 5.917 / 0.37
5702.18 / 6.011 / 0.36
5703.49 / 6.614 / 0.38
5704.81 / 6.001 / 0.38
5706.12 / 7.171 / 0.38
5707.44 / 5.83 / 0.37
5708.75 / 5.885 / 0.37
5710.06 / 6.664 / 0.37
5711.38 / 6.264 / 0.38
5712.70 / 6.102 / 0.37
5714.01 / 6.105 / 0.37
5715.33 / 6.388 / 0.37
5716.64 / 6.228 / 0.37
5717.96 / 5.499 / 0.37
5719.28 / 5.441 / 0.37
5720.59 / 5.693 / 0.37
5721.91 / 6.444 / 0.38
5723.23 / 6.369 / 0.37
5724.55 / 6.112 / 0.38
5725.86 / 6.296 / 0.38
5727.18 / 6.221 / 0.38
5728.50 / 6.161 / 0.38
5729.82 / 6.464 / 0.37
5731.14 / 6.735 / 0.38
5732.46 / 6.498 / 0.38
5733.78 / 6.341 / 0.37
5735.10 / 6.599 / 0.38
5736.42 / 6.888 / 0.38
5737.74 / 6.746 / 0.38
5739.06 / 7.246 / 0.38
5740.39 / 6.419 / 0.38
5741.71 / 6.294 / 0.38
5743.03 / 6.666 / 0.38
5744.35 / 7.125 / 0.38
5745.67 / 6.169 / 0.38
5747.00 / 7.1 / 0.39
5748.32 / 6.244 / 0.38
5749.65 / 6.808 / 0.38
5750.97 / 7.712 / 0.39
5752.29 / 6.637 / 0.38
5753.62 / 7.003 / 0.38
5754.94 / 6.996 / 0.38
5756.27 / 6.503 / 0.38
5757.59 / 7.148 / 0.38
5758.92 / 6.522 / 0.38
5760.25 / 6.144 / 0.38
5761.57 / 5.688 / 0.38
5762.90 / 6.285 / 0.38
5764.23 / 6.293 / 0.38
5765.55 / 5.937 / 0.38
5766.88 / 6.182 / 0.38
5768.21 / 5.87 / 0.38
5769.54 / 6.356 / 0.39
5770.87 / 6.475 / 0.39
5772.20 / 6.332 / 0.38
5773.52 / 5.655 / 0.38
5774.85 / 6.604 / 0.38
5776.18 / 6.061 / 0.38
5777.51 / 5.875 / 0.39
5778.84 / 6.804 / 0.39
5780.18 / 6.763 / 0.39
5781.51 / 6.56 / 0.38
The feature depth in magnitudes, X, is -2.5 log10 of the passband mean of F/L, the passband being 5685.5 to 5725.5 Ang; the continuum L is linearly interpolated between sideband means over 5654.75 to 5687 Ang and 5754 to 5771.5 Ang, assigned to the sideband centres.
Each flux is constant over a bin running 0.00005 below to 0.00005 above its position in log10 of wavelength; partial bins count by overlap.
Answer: -0.039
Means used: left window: 5.66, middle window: 6.14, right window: 6.35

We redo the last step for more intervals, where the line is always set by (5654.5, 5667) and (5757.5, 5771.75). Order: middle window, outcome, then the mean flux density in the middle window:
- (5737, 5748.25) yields -0.101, 6.7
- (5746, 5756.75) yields -0.118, 6.86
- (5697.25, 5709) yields -0.052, 6.17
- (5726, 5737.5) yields -0.077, 6.49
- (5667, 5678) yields 0.067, 5.37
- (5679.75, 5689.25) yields -0.045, 6.03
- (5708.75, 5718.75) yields -0.037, 6.15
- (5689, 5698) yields -0.049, 6.1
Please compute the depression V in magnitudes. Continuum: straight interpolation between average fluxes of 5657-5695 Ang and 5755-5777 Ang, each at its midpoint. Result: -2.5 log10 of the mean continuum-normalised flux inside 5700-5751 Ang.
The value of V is -0.06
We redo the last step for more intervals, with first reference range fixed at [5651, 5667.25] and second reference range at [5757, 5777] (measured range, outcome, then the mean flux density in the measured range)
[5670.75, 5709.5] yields -0.030 mag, 5.97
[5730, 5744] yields -0.100 mag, 6.65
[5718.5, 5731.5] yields -0.031 mag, 6.18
